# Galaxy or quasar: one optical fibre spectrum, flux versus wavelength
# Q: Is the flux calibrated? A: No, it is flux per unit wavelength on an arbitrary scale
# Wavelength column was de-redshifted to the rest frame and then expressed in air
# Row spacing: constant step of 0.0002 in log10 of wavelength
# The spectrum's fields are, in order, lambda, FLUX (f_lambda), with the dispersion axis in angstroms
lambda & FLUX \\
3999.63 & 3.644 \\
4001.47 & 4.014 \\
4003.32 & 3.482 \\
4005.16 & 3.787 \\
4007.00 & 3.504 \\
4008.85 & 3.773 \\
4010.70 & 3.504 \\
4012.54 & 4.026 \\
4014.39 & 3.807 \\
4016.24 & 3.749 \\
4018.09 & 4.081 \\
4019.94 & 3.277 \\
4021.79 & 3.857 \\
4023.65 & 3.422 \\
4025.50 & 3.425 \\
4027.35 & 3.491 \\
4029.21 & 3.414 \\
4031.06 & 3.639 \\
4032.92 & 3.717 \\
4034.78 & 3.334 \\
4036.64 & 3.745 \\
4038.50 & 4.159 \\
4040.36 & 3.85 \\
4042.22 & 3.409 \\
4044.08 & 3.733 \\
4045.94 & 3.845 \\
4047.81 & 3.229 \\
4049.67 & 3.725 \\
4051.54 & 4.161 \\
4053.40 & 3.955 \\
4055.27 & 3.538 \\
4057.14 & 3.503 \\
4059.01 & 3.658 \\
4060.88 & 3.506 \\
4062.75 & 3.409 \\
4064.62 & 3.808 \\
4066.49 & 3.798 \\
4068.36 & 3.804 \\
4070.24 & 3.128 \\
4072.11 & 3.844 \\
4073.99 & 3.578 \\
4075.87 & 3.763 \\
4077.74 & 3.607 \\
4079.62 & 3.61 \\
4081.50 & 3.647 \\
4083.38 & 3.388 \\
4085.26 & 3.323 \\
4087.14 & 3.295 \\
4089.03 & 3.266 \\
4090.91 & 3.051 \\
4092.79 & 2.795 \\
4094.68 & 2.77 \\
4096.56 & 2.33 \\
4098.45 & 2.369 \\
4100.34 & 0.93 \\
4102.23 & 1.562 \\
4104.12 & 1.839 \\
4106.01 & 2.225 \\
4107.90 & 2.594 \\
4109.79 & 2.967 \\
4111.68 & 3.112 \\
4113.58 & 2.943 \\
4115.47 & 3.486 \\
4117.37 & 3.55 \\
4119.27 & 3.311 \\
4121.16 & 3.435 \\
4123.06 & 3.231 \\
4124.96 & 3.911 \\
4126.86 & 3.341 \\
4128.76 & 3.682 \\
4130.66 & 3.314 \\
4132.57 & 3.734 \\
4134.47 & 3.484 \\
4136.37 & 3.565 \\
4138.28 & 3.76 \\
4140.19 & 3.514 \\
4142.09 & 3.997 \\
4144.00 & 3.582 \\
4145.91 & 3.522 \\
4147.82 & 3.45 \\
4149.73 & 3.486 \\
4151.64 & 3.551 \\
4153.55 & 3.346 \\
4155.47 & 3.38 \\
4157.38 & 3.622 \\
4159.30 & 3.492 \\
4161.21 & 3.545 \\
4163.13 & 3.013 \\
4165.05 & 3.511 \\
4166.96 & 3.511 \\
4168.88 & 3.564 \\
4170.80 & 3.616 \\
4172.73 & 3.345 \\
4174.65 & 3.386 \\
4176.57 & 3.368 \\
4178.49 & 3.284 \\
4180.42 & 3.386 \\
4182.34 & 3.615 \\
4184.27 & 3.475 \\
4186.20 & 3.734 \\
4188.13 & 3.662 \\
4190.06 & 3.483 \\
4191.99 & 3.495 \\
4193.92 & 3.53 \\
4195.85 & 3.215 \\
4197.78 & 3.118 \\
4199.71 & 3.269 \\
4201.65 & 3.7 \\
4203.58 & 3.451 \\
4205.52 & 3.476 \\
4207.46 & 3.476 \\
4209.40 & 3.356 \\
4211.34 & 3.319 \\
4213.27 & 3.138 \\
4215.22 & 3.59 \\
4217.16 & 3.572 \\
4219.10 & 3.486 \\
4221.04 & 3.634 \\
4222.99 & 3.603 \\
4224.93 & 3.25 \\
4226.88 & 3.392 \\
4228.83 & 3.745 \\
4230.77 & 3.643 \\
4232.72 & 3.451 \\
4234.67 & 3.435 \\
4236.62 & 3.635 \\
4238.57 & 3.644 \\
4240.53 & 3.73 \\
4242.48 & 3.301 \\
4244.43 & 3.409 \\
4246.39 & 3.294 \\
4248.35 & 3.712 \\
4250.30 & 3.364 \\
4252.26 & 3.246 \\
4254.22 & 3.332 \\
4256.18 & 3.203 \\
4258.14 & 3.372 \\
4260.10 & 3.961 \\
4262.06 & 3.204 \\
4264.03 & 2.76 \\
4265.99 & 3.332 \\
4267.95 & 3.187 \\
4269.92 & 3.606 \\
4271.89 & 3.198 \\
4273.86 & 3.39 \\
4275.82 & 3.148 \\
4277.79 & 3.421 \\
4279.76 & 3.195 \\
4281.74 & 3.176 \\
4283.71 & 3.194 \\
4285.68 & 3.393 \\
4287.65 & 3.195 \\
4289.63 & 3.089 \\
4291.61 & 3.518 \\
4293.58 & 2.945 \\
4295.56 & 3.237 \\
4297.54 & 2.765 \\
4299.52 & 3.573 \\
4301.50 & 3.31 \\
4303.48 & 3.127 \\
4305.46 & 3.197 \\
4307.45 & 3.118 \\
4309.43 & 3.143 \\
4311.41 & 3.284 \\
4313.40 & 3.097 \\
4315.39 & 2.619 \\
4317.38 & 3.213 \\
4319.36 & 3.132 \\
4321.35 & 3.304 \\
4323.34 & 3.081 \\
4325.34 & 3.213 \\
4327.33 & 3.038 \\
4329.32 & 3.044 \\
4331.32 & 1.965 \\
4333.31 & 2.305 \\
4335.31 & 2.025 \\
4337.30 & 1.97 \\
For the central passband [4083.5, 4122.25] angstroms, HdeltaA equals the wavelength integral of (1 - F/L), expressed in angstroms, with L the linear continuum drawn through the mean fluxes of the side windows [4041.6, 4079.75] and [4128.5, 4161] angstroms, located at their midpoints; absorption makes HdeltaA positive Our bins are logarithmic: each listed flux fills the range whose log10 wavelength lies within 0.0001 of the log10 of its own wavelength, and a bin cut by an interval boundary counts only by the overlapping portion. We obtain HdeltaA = 8.9 angstroms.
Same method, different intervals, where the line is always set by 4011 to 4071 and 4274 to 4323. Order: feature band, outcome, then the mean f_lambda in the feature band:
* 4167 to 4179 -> -0.07 angstroms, 3.44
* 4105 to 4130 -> 2.18 angstroms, 3.21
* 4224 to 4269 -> -1.85 angstroms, 3.42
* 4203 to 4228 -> -0.78 angstroms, 3.44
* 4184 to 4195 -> -0.58 angstroms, 3.56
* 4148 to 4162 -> -0.14 angstroms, 3.49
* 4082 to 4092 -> 0.85 angstroms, 3.28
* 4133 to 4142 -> -0.38 angstroms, 3.63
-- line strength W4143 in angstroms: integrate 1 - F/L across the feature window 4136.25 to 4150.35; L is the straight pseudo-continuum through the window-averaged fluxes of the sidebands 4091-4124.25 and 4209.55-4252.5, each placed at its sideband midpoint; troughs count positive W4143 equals -3.35 angstroms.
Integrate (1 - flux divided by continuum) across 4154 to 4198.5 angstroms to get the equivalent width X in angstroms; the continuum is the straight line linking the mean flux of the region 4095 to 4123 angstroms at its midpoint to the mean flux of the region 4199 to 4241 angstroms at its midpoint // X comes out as -4.1 angstroms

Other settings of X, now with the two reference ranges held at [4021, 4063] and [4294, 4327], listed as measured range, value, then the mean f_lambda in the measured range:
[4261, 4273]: 0.0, 3.22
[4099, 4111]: 5.0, 2.06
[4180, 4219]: -1.2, 3.45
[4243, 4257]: -0.5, 3.36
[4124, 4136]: -0.3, 3.58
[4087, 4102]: 4.4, 2.51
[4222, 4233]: -0.7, 3.52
